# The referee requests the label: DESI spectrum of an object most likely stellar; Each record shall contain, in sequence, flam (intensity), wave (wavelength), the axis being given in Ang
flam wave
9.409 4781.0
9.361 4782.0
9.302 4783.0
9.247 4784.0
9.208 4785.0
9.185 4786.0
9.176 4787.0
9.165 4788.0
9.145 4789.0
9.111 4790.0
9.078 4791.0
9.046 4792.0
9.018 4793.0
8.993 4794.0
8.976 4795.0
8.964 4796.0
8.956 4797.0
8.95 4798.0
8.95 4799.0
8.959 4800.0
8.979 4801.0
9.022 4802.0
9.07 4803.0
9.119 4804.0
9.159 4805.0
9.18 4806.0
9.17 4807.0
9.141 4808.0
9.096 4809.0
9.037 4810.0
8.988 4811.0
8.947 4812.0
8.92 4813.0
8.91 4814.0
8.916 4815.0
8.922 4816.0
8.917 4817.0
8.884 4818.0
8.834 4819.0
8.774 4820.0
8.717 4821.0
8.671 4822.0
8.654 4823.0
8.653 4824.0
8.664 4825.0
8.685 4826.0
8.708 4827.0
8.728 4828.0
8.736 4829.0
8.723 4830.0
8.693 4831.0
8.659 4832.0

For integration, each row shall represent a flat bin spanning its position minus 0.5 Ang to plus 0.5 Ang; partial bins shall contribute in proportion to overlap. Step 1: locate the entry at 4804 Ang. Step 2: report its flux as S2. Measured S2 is 9.119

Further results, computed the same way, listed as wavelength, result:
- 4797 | 8.956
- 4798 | 8.95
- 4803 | 9.07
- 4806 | 9.18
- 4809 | 9.096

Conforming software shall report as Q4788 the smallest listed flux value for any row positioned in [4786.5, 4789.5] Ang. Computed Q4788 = 9.145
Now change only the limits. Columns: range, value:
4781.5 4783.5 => 9.302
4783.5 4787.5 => 9.176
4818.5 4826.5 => 8.653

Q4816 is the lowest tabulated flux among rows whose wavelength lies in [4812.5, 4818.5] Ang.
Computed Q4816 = 8.884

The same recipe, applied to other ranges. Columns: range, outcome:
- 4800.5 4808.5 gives 8.979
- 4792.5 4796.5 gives 8.964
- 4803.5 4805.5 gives 9.119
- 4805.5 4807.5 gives 9.17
